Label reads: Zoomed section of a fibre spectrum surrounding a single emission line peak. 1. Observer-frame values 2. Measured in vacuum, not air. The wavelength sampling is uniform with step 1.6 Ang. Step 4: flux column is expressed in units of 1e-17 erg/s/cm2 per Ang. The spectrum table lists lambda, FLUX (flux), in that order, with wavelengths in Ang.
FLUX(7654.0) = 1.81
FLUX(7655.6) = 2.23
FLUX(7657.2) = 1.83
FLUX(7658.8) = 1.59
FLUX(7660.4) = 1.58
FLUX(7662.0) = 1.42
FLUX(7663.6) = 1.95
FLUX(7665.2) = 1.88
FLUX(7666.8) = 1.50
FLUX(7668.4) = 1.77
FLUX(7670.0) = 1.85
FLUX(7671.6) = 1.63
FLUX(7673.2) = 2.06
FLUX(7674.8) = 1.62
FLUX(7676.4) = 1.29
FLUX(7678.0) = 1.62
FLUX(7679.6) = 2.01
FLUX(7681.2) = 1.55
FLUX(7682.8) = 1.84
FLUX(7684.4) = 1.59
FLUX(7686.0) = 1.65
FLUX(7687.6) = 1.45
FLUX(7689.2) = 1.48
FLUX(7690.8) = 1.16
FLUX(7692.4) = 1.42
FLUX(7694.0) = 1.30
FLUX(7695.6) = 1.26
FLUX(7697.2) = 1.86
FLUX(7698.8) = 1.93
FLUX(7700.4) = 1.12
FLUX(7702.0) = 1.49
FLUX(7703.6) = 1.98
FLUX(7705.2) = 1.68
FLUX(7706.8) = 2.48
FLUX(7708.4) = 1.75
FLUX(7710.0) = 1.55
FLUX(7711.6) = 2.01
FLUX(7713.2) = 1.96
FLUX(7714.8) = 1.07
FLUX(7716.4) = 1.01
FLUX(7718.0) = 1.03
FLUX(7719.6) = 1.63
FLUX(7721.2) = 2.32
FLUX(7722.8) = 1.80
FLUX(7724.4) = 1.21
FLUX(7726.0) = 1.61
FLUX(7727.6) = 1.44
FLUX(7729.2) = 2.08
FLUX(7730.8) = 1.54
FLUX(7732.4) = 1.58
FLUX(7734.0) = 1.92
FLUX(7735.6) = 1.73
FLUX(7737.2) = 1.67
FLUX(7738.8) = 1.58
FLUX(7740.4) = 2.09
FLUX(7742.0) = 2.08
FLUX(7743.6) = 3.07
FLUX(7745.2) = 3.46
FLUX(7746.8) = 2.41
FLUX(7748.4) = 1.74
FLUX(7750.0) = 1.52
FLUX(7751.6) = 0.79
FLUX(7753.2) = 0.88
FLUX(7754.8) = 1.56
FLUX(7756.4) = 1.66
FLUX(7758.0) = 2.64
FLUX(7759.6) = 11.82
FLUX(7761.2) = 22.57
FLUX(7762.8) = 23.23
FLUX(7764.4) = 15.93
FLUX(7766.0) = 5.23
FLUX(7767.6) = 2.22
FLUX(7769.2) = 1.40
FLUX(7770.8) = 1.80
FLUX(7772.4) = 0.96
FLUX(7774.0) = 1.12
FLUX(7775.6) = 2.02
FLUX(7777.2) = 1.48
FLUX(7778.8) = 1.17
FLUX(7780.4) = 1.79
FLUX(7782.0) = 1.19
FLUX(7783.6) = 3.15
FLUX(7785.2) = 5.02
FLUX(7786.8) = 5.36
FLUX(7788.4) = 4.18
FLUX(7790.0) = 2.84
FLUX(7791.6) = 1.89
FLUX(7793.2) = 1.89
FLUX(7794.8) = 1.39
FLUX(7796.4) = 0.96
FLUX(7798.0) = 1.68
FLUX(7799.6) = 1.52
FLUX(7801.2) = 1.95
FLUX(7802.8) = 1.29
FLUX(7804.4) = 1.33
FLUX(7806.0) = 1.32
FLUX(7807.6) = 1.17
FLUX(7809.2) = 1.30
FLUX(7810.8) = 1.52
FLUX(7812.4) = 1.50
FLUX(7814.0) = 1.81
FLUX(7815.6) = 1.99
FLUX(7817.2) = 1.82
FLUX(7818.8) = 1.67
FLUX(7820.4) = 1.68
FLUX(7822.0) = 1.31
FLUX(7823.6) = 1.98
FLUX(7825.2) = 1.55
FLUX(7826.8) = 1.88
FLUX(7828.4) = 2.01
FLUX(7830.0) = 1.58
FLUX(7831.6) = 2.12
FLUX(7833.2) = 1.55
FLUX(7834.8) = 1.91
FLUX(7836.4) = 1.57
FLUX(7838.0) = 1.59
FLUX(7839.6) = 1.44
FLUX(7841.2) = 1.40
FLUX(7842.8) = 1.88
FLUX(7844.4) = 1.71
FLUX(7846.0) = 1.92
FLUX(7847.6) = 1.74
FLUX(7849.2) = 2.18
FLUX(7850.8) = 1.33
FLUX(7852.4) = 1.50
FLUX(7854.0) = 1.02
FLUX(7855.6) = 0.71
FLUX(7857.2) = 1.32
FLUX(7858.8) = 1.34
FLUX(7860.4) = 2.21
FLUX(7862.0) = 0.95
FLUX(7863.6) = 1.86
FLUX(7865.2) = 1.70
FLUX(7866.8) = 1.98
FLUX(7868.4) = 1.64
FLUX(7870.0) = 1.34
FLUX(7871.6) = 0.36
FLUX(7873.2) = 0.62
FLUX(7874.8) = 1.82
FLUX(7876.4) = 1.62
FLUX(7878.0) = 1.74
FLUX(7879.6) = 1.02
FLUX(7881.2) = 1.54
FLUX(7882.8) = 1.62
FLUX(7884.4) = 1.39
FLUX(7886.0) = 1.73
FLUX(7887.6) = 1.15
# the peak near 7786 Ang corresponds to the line [N II] 6583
